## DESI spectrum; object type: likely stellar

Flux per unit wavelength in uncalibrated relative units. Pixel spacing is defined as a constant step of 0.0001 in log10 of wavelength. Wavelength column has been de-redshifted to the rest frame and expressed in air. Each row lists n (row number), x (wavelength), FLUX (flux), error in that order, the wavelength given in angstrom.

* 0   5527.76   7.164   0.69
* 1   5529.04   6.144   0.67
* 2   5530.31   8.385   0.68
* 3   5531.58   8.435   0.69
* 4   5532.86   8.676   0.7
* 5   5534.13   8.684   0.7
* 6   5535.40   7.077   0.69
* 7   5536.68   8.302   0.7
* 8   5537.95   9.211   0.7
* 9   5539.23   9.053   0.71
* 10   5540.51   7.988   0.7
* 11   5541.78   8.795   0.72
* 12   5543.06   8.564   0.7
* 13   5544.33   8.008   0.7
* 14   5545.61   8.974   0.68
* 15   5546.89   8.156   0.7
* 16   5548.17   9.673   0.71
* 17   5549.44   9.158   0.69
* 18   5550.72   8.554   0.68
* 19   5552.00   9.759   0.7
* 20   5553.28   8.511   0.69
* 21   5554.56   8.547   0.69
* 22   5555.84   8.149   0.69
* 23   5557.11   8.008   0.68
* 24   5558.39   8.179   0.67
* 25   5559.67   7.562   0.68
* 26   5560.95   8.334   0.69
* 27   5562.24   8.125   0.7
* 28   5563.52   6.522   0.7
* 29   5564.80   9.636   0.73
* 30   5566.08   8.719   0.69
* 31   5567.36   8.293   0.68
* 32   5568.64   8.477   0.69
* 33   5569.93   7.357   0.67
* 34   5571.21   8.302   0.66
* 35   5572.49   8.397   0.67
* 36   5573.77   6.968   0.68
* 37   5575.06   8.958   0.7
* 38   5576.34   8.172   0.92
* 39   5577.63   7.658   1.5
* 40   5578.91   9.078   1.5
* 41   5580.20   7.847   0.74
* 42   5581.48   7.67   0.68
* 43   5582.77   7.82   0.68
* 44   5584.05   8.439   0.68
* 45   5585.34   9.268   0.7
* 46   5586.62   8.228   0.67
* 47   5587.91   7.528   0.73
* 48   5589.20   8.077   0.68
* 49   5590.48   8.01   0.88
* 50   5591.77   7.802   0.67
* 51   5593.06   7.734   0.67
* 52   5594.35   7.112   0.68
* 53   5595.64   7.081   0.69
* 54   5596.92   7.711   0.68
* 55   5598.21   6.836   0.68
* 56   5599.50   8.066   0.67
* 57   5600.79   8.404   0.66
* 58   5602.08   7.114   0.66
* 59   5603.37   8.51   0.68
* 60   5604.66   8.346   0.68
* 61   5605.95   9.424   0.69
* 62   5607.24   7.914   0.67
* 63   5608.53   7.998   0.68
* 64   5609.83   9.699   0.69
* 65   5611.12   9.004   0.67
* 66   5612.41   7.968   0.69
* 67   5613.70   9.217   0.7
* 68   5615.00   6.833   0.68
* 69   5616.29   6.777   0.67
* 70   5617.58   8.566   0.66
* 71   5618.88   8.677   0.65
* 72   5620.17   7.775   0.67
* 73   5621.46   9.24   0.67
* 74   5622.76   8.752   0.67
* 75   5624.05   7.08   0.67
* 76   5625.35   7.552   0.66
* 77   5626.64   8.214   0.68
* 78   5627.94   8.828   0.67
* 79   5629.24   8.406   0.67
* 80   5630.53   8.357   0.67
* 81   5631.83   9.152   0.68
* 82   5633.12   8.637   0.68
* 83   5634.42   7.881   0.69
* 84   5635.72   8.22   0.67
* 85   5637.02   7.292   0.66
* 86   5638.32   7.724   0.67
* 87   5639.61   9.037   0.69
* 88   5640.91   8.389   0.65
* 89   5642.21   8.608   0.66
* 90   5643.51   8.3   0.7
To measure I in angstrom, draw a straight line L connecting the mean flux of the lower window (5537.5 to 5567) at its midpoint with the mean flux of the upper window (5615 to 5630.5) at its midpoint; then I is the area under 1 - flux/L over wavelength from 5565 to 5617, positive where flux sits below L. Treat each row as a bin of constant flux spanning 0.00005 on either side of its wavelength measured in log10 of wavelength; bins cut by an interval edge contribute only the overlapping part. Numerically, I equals 1.37 angstrom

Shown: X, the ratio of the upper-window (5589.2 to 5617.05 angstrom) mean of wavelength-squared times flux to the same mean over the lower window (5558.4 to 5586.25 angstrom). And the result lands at 1.0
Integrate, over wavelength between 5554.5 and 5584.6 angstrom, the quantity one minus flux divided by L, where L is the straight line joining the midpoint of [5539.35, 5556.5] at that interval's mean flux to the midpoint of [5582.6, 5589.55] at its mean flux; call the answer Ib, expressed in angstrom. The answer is 1.1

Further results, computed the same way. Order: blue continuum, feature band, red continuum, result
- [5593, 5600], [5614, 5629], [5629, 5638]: -0.2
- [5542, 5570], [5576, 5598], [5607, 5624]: 1.2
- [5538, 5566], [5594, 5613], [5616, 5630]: 0.4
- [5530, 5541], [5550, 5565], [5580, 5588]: 0.0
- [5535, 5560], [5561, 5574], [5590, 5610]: 0.3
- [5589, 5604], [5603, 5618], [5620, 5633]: -0.6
